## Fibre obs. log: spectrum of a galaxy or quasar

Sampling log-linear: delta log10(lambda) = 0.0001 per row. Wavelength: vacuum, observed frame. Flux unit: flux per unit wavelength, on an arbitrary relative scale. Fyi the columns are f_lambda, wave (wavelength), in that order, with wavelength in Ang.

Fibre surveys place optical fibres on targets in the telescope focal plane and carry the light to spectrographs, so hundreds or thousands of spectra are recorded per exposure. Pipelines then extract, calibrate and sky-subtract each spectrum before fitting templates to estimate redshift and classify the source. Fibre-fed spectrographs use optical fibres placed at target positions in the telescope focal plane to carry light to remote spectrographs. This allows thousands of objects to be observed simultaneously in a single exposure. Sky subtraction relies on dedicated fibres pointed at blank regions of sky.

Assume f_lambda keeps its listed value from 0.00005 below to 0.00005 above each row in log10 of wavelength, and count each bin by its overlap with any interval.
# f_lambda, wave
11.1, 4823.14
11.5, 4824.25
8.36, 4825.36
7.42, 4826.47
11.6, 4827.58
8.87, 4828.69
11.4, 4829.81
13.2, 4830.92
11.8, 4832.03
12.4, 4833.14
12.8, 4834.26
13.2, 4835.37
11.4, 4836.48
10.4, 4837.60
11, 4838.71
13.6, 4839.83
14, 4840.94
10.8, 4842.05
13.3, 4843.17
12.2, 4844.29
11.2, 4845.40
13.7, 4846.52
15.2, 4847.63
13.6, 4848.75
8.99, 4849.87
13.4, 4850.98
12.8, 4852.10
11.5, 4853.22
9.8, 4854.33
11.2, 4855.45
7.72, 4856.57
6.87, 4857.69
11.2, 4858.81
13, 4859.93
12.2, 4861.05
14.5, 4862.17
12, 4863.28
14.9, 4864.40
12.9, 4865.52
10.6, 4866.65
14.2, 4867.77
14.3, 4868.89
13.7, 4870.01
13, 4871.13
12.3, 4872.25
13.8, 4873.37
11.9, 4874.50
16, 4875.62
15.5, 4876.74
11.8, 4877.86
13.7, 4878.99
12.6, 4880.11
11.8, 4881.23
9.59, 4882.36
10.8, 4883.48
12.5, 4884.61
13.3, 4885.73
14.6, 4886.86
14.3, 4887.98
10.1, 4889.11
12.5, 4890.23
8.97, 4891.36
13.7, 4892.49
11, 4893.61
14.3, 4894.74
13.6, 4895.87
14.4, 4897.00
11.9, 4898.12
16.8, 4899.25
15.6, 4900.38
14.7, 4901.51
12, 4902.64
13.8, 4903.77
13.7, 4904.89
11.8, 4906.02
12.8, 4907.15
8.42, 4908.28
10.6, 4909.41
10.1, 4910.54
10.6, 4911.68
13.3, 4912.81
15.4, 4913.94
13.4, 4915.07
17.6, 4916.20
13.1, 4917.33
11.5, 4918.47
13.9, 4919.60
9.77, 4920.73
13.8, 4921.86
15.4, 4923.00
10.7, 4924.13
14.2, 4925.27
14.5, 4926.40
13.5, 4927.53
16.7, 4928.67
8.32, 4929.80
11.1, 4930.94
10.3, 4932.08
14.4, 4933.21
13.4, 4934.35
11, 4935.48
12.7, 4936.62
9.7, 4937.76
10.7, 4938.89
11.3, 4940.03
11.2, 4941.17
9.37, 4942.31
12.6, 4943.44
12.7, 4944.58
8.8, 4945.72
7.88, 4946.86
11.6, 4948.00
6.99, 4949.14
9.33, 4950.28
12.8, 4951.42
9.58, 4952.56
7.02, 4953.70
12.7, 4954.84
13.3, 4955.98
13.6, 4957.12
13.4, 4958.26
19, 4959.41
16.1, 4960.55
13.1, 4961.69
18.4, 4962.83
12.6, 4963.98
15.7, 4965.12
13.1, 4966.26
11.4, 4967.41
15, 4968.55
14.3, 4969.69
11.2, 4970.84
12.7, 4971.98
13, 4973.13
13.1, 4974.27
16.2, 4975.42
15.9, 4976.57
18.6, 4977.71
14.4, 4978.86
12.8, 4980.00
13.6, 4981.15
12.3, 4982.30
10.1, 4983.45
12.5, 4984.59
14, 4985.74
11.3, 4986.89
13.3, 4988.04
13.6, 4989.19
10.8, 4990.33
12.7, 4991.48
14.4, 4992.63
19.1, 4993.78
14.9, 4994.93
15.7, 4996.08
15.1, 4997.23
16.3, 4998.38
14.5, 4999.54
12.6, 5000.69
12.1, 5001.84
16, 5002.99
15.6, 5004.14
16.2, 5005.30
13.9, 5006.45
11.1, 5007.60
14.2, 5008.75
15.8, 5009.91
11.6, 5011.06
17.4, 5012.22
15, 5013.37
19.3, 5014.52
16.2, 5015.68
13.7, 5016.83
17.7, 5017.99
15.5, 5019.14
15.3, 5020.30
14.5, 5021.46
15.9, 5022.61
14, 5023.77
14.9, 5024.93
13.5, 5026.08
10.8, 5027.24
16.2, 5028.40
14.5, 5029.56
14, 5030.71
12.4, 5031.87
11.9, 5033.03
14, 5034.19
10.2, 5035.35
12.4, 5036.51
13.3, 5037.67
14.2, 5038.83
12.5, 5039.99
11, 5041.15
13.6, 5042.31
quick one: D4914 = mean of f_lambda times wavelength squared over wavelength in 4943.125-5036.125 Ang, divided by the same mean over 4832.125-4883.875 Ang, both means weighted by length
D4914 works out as 1.17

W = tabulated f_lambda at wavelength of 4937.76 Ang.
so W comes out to 9.7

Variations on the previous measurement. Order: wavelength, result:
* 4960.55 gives 16.1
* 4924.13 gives 10.7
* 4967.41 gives 11.4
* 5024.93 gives 14.9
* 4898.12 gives 11.9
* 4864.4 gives 14.9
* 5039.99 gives 12.5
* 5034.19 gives 14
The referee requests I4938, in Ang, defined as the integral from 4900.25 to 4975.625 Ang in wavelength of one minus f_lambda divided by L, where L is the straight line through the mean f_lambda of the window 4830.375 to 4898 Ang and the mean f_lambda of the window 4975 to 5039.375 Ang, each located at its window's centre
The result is 4.7 Ang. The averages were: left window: 12.4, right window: 14.2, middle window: 12.5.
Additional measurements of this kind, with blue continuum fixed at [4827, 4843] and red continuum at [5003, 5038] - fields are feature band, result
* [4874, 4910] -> -0.3 Ang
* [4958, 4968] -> -0.9 Ang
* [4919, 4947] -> 2.6 Ang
